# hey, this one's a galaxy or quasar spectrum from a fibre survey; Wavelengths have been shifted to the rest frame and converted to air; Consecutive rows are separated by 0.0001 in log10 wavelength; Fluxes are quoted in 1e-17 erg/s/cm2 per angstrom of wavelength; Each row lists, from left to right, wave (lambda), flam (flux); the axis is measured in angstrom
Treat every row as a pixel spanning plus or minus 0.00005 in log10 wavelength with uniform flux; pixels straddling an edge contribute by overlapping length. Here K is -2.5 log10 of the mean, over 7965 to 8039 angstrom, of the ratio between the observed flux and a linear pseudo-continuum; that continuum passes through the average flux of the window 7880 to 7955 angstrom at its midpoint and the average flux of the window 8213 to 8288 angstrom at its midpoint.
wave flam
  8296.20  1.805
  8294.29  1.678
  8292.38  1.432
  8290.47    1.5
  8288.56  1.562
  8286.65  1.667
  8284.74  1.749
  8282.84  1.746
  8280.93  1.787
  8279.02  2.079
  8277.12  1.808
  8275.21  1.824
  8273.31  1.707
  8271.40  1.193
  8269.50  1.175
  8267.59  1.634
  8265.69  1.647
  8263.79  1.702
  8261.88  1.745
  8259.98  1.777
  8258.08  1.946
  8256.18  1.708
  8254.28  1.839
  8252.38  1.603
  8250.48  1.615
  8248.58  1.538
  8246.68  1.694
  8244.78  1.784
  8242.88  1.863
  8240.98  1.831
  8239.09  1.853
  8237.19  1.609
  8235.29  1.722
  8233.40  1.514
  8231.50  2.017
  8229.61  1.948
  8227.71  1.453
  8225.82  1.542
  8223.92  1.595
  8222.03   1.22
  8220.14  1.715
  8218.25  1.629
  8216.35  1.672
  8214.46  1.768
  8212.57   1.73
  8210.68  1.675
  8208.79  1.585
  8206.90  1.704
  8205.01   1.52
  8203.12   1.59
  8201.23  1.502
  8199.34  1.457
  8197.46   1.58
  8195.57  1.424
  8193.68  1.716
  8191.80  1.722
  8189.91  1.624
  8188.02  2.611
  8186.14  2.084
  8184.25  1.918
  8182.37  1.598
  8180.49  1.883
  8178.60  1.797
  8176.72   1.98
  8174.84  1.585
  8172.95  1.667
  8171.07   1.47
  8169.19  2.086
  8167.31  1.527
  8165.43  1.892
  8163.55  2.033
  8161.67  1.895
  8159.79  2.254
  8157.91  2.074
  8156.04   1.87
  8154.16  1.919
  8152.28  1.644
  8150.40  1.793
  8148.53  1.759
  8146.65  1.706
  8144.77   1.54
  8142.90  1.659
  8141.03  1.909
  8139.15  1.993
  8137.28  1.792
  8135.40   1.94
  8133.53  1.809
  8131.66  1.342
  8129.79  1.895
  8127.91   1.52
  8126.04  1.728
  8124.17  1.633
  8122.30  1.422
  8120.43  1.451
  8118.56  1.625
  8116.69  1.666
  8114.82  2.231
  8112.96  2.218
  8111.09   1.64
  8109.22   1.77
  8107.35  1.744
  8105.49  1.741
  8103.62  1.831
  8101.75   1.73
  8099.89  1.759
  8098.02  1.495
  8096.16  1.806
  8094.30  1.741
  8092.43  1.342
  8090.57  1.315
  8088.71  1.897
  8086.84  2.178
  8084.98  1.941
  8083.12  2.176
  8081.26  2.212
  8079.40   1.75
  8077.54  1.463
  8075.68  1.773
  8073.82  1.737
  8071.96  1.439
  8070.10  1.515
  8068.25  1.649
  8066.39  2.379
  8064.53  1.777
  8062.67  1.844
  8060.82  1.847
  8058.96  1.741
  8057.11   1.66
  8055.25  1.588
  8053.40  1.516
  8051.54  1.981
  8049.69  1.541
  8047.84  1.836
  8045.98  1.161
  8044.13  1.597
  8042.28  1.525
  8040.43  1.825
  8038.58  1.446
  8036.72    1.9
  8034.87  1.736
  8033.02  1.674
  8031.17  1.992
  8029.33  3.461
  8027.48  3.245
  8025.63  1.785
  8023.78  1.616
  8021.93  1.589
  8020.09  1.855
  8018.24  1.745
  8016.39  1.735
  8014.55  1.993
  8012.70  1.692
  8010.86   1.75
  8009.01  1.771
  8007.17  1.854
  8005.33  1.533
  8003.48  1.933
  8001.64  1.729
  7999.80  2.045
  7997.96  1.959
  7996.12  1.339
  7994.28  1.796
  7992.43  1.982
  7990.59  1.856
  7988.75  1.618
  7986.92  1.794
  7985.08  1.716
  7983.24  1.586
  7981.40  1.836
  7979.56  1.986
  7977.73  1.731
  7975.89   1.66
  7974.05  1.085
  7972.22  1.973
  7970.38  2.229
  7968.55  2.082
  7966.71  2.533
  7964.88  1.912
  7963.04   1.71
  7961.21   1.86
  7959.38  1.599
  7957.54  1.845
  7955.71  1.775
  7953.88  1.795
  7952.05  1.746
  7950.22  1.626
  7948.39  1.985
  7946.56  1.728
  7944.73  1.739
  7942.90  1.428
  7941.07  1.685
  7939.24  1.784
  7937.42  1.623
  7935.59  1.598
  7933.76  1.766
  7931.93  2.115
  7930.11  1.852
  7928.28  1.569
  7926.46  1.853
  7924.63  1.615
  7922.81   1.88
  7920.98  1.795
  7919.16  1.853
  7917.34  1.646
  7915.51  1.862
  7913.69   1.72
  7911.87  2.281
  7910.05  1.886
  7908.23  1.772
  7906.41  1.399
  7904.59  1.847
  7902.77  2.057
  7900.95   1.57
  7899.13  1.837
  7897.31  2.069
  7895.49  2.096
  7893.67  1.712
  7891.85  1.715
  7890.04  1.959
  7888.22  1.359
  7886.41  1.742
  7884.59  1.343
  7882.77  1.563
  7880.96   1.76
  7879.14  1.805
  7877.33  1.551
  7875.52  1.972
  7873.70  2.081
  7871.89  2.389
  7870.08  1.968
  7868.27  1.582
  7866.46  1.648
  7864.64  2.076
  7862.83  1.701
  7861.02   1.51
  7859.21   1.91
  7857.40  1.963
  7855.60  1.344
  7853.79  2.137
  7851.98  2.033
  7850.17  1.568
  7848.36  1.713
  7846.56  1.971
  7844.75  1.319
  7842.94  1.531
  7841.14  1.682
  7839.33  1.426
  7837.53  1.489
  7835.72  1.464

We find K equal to -0.08 mag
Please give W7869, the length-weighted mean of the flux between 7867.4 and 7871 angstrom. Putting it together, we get 1.78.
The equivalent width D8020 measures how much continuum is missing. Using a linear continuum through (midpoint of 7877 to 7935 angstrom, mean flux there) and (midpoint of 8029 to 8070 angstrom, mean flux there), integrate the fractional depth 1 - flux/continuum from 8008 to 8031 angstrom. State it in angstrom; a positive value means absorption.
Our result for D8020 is -3.2 angstrom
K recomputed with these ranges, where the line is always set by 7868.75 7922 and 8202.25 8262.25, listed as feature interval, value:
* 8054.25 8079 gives 0.016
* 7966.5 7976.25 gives -0.067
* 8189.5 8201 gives 0.080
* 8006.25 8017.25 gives -0.019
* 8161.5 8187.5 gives -0.072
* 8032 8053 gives 0.066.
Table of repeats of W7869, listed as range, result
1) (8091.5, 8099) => 1.6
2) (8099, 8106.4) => 1.76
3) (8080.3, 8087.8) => 2.12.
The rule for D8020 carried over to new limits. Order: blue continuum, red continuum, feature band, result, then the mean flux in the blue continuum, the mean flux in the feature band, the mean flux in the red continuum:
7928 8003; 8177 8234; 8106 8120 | -0.74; 1.79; 1.83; 1.7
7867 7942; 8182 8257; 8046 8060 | 0.68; 1.79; 1.66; 1.69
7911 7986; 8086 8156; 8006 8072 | -1.94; 1.8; 1.82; 1.74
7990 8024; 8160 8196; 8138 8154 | 0.55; 1.78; 1.76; 1.83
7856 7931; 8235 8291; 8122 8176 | -1.50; 1.8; 1.78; 1.7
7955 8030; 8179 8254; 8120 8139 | 0.97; 1.87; 1.67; 1.7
